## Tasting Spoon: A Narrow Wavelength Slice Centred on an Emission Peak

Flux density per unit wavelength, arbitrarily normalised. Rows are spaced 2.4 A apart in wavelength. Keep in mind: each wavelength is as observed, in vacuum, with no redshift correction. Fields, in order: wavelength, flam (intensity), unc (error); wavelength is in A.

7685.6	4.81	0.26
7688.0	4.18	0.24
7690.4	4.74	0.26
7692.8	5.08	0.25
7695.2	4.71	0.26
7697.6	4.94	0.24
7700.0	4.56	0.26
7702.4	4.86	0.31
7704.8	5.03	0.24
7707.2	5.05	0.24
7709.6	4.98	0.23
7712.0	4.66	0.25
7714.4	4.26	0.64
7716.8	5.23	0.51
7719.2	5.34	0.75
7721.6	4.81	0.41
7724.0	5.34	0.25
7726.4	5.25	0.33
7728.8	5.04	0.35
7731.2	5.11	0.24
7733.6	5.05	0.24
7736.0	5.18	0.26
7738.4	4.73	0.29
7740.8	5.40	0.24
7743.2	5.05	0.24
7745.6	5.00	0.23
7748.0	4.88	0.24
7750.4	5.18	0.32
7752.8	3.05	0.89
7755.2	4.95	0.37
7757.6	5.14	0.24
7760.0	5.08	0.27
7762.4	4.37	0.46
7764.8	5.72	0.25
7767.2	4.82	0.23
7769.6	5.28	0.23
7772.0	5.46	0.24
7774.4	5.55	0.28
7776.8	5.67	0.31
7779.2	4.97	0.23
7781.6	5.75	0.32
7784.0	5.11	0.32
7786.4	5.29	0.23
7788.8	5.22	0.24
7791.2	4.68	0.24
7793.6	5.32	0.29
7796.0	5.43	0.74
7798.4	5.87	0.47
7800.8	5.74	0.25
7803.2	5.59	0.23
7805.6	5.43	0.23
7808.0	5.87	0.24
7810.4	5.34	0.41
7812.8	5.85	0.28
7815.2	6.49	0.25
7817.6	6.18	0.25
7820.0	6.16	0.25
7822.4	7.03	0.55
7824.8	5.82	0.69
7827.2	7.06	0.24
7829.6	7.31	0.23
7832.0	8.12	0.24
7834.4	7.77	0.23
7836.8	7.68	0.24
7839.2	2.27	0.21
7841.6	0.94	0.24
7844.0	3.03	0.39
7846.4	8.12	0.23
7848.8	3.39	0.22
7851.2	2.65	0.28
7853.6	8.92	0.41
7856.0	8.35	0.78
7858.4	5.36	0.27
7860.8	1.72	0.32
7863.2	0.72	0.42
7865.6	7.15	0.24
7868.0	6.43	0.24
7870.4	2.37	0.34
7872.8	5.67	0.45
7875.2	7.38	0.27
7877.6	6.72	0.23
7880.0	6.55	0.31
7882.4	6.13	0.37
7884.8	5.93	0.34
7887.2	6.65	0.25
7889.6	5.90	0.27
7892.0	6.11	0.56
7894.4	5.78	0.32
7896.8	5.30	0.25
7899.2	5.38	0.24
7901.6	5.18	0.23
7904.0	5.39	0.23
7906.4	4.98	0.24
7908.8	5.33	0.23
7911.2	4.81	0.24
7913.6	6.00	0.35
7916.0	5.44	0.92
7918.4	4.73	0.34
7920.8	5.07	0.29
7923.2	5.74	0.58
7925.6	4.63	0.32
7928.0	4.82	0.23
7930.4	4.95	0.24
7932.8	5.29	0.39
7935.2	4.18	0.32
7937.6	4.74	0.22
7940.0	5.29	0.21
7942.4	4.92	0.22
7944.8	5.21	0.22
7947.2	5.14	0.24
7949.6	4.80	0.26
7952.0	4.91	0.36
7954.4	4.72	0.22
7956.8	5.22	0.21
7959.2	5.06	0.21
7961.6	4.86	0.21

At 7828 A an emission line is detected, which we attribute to Mg II 2798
